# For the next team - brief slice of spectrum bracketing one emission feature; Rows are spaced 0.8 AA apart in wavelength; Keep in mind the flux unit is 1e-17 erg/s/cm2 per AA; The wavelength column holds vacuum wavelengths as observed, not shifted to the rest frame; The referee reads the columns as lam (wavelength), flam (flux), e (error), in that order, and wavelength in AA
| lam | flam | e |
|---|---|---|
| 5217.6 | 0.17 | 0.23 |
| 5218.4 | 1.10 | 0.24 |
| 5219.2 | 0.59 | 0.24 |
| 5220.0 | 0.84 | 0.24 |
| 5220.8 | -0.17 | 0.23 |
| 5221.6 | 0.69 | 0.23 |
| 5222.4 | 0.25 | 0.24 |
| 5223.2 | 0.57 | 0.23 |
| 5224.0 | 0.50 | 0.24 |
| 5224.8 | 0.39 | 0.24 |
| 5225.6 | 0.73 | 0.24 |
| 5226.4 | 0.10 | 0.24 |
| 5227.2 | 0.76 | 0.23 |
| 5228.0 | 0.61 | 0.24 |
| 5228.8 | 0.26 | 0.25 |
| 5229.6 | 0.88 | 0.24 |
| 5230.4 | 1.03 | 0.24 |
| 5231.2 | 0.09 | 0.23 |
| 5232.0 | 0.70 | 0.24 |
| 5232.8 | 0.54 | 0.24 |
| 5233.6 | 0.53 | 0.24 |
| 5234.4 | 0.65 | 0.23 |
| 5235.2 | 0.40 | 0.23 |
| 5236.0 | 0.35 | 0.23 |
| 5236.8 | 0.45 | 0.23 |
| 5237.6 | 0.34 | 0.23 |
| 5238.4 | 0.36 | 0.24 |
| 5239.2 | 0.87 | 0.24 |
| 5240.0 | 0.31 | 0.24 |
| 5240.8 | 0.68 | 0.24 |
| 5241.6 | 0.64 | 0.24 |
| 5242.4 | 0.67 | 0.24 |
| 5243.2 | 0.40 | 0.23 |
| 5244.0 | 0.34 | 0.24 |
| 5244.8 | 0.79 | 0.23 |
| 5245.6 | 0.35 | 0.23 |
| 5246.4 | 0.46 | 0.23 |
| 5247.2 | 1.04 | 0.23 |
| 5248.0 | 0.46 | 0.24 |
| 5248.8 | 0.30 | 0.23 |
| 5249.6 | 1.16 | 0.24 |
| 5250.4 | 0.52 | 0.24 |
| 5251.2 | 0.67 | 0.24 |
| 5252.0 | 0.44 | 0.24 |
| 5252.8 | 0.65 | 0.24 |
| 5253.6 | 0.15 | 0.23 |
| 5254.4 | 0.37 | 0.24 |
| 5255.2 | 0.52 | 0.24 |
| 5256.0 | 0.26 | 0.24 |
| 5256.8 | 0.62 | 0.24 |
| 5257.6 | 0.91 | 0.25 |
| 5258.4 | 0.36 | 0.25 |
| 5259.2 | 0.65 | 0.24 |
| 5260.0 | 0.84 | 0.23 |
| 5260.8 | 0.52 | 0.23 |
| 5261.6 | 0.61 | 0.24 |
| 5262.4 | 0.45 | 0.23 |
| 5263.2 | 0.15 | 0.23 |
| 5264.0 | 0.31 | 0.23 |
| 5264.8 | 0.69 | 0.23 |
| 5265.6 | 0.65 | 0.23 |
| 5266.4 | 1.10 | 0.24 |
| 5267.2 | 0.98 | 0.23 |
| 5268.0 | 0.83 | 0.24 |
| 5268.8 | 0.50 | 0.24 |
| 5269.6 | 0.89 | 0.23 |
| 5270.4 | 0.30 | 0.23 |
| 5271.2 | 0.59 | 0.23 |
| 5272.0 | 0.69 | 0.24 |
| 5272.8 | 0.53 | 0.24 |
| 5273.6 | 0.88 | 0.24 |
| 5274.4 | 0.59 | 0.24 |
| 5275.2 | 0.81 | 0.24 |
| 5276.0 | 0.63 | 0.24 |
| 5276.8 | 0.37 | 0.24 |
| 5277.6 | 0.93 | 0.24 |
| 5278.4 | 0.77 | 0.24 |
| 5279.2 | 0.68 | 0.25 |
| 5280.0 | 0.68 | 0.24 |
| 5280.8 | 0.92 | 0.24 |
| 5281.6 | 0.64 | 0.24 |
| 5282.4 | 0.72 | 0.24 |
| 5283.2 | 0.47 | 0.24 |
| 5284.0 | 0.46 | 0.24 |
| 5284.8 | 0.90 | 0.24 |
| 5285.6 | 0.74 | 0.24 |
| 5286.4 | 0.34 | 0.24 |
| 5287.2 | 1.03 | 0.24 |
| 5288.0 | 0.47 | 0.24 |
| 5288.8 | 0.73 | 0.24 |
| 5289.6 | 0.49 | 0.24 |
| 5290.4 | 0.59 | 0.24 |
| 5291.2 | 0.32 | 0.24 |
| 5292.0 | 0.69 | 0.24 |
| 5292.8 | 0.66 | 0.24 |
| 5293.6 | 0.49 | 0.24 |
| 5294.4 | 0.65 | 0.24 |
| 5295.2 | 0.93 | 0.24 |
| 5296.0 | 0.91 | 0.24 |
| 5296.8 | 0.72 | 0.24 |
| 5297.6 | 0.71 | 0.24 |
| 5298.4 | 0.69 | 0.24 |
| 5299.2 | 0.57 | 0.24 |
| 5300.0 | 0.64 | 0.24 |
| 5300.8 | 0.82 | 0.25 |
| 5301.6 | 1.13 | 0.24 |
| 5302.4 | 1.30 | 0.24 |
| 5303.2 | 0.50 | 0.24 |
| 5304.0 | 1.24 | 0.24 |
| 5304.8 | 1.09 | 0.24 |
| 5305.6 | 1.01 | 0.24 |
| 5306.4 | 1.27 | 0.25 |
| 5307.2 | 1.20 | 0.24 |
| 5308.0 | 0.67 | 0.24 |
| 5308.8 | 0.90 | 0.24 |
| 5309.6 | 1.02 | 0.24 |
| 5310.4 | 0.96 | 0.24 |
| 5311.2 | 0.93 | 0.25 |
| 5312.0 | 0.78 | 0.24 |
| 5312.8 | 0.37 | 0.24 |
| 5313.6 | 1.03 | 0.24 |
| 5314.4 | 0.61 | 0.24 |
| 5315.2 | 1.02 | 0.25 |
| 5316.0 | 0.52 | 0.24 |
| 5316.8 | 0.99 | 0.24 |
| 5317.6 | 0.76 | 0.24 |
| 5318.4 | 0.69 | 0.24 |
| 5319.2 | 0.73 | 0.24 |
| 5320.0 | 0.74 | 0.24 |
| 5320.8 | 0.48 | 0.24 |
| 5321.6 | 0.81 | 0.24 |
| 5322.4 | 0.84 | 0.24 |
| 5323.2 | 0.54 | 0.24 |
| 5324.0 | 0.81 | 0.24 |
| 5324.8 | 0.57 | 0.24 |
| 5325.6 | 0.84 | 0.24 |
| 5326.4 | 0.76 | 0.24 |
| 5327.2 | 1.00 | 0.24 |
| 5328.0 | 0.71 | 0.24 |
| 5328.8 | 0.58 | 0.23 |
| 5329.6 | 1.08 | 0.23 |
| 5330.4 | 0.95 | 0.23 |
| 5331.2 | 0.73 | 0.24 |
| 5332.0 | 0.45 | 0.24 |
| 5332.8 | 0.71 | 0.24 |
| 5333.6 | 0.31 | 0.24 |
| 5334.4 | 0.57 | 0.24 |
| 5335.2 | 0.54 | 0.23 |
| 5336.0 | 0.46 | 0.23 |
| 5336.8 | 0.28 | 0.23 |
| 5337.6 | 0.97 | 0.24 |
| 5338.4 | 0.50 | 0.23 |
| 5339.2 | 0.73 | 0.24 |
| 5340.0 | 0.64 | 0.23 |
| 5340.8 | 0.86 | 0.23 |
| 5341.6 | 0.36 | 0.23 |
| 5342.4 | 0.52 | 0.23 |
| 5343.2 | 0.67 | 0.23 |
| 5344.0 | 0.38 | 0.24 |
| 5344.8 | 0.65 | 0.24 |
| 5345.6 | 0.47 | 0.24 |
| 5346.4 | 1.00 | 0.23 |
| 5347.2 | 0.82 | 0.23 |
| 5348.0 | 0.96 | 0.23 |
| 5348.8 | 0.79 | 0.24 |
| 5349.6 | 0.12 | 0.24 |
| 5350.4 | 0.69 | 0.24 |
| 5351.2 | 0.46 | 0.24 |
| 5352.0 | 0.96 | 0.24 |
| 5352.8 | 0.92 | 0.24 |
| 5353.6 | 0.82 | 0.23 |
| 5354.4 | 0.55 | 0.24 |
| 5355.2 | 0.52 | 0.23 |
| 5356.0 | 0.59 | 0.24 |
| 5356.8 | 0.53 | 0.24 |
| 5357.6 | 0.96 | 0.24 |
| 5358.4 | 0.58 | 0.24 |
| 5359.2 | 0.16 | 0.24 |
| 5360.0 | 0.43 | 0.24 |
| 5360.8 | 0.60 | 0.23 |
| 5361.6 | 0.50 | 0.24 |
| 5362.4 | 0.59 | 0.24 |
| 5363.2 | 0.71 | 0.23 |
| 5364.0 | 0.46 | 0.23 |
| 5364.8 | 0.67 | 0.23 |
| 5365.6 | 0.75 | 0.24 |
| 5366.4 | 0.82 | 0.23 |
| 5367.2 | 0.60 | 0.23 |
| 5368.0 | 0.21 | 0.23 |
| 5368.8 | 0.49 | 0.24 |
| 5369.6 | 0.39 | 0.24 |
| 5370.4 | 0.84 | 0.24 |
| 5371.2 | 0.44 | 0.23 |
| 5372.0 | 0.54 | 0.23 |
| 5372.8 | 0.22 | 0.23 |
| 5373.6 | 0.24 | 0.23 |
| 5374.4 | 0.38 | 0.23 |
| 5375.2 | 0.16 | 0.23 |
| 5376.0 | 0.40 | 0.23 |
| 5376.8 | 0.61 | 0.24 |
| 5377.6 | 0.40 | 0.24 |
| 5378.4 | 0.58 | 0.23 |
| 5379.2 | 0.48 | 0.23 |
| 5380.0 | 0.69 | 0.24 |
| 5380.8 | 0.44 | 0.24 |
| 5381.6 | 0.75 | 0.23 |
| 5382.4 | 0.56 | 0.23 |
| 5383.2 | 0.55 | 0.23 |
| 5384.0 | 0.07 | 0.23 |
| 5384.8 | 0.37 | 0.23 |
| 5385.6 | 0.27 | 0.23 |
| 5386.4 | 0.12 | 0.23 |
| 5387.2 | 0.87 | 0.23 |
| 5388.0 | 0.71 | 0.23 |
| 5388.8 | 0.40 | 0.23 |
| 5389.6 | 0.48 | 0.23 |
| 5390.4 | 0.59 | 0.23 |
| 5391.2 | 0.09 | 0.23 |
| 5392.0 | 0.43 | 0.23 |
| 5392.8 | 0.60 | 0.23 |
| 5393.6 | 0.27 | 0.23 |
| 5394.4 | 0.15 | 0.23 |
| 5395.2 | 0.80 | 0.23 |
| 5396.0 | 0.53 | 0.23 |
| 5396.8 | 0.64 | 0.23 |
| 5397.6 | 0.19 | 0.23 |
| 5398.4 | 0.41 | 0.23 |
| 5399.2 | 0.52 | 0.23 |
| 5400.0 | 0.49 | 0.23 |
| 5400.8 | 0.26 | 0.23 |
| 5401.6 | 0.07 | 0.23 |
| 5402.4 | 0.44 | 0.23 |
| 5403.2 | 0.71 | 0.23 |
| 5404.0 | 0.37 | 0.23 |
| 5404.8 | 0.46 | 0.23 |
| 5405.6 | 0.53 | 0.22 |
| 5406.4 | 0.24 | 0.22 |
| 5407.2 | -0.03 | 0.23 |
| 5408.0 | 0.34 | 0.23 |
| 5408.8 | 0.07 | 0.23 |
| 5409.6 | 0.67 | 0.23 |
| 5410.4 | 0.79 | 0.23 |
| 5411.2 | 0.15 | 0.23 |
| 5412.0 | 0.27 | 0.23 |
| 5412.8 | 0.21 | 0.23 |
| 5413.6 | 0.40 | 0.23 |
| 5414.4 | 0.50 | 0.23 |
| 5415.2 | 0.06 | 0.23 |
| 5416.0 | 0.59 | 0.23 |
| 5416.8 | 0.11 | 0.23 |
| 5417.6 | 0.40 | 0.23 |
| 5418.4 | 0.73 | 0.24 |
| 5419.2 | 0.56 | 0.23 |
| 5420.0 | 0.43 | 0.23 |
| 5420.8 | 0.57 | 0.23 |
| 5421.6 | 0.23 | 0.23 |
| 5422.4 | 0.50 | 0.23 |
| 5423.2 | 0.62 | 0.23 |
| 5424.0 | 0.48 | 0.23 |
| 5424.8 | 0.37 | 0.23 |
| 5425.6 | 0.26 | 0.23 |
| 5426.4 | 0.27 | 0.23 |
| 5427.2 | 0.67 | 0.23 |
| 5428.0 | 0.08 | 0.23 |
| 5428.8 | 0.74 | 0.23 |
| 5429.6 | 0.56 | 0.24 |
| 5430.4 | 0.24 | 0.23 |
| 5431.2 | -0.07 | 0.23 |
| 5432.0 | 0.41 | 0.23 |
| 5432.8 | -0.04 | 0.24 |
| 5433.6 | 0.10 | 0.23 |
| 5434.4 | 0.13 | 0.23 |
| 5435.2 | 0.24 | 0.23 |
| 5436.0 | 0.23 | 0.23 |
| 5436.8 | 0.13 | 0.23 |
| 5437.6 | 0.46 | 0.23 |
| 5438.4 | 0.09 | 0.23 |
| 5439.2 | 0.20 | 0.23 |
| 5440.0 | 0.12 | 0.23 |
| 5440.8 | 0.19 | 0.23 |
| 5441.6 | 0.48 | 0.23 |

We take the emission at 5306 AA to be C III]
